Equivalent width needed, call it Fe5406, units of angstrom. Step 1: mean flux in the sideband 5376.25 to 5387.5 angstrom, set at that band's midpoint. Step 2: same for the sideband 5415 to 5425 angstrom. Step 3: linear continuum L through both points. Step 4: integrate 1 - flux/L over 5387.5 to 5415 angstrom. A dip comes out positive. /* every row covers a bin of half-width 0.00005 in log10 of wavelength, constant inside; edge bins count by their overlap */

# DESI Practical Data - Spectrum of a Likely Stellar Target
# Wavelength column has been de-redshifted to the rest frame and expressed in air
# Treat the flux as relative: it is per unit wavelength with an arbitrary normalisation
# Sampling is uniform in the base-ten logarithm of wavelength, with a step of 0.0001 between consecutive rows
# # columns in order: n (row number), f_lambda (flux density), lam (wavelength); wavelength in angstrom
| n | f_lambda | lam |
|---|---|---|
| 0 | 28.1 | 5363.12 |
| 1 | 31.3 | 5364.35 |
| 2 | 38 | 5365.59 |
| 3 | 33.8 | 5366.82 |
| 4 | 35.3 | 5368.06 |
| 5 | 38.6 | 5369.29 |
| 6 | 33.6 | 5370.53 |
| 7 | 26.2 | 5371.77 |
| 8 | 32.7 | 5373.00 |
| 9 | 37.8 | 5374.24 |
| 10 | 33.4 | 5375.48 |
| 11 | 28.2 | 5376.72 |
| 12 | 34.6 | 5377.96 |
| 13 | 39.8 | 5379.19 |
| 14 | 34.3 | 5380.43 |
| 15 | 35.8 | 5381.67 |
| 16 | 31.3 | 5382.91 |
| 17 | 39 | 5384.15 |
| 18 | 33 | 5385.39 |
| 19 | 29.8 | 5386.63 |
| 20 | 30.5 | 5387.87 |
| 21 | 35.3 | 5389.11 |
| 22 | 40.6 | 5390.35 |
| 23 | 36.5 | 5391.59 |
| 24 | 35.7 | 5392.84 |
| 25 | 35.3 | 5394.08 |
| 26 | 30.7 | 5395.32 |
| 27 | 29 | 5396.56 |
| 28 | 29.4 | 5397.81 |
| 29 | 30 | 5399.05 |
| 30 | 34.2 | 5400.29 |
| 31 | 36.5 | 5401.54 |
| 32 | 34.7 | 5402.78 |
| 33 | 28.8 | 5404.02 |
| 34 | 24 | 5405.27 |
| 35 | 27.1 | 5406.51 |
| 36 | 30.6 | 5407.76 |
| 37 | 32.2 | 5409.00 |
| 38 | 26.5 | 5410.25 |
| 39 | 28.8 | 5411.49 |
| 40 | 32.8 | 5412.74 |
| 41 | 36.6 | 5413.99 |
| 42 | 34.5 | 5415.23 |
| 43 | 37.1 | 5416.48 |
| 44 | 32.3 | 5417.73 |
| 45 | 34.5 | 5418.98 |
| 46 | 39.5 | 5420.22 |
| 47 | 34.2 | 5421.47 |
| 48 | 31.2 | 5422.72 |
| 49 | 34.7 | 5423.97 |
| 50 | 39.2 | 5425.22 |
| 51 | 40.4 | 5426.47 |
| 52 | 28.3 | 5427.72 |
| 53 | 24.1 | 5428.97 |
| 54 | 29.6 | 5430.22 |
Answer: 1.85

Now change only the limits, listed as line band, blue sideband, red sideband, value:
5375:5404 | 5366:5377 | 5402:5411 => -2.2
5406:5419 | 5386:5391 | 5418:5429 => 0.9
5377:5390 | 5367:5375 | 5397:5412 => -0.7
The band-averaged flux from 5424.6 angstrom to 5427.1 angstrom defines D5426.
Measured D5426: 39.8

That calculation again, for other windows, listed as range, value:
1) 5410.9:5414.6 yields 32.7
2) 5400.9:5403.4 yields 35.6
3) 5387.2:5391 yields 35.4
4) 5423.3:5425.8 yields 36.8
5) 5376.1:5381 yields 34.3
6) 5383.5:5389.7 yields 33.5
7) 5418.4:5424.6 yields 34.8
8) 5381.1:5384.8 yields 35.3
